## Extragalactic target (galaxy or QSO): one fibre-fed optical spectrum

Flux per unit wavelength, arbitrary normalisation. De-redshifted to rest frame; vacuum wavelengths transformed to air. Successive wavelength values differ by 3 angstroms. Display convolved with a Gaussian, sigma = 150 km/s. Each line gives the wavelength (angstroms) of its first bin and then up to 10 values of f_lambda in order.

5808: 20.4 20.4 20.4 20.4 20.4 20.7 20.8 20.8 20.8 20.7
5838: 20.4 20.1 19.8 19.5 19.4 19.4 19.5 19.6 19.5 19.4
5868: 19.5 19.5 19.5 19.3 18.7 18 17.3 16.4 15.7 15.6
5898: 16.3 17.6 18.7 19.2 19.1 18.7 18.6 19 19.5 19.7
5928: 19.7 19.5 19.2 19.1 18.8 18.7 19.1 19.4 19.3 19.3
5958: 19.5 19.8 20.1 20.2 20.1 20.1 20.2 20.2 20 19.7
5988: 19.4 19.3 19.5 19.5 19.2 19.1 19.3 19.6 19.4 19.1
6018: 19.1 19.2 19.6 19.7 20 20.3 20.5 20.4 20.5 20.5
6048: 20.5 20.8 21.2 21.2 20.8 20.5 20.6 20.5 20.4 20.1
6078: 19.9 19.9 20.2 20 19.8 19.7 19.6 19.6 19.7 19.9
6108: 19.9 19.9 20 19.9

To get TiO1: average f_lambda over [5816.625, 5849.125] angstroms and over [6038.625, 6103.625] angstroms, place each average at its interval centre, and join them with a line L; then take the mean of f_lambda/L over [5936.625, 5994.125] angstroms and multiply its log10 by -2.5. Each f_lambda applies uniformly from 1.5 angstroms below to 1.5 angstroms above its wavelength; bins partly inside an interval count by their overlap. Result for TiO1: 0.04 mag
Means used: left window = 20.4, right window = 20.3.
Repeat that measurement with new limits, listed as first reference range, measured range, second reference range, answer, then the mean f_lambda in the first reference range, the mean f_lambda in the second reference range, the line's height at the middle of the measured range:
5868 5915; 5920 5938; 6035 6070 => -0.05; 18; 20.7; 18.6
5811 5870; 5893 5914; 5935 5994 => 0.12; 20.1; 19.6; 19.8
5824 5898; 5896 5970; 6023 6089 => 0.03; 19.1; 20.4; 19.6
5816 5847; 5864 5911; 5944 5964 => 0.11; 20.4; 19.4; 20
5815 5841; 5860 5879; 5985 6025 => 0.05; 20.6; 19.3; 20.3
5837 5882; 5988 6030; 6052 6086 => 0.05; 19.5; 20.5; 20.2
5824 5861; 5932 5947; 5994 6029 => 0.04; 20.1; 19.4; 19.7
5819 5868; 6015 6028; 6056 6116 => 0.04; 20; 20.1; 20.1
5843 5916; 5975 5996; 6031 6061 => 0.01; 18.5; 20.7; 19.9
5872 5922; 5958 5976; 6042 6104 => -0.06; 18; 20.3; 18.9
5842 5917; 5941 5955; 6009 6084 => 0.01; 18.6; 20.2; 19.2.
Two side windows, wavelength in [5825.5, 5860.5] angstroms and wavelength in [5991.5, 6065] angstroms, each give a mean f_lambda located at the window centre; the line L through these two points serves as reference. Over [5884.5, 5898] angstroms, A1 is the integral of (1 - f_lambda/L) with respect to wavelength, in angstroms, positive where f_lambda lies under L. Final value 2.5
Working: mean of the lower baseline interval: 20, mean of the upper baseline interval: 20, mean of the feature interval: 16.3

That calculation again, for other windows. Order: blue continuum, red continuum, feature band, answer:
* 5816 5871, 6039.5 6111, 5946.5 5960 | 0.51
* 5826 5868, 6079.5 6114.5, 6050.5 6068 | -0.87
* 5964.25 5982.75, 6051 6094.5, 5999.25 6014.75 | 0.69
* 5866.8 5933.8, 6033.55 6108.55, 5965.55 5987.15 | -0.90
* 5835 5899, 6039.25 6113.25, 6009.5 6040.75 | 0.23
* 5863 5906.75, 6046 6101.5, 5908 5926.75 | -0.72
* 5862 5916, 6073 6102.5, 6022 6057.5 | -1.70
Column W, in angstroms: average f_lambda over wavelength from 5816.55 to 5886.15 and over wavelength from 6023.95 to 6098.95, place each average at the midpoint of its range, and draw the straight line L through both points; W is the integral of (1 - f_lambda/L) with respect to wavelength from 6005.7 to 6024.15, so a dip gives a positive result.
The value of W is 0.8 angstroms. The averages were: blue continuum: 19.7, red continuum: 20.3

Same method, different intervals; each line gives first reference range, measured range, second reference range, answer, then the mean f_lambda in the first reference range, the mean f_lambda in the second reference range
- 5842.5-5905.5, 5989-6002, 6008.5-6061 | 0.24 angstroms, 18.5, 20.1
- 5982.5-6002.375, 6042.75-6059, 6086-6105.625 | -1.00 angstroms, 19.4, 19.7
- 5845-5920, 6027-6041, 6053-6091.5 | -0.16 angstroms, 18.5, 20.4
